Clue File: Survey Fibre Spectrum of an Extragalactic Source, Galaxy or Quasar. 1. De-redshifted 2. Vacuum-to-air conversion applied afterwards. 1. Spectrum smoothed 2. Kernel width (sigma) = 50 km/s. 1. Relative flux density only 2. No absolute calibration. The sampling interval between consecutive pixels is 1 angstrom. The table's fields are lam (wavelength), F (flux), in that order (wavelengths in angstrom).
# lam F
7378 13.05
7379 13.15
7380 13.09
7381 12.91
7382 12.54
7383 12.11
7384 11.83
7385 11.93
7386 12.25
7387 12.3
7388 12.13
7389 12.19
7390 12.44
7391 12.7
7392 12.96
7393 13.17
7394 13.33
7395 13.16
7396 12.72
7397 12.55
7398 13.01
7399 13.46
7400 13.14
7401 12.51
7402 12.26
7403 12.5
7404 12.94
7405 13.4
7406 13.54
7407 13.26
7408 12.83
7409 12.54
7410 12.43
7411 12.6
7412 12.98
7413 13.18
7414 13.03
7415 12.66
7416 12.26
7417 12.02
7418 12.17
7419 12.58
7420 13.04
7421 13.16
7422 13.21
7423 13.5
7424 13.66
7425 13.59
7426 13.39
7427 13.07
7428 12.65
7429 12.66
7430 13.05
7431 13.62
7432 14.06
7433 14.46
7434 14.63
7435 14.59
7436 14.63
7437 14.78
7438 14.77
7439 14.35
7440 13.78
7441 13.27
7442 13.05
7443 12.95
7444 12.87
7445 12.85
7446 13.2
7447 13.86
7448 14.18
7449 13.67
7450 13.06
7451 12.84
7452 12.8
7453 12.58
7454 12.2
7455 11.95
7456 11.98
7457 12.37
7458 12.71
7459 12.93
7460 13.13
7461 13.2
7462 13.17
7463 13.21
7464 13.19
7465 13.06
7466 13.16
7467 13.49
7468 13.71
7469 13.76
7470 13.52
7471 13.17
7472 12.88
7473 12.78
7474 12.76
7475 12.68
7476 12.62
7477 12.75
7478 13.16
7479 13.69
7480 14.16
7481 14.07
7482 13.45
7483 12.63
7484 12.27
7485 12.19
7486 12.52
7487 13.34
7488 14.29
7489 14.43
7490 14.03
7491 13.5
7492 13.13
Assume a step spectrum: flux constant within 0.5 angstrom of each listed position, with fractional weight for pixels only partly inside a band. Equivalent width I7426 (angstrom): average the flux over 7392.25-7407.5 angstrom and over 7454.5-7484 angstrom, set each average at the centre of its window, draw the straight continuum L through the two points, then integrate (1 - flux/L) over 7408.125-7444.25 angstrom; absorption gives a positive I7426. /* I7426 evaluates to -0.8 angstrom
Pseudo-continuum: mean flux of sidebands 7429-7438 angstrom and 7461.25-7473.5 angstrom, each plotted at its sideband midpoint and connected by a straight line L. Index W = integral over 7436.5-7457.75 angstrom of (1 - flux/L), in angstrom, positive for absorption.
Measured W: 0.9 angstrom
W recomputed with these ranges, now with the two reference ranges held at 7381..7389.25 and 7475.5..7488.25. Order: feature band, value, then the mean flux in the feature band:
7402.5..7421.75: -0.5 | 12.8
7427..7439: -1.2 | 14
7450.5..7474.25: 0.0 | 12.9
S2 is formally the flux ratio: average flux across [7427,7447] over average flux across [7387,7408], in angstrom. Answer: 1.1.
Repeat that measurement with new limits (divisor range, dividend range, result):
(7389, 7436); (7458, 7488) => 1.01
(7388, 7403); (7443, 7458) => 1.01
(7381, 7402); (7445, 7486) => 1.03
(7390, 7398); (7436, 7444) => 1.07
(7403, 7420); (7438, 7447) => 1.05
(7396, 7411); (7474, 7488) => 1.02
